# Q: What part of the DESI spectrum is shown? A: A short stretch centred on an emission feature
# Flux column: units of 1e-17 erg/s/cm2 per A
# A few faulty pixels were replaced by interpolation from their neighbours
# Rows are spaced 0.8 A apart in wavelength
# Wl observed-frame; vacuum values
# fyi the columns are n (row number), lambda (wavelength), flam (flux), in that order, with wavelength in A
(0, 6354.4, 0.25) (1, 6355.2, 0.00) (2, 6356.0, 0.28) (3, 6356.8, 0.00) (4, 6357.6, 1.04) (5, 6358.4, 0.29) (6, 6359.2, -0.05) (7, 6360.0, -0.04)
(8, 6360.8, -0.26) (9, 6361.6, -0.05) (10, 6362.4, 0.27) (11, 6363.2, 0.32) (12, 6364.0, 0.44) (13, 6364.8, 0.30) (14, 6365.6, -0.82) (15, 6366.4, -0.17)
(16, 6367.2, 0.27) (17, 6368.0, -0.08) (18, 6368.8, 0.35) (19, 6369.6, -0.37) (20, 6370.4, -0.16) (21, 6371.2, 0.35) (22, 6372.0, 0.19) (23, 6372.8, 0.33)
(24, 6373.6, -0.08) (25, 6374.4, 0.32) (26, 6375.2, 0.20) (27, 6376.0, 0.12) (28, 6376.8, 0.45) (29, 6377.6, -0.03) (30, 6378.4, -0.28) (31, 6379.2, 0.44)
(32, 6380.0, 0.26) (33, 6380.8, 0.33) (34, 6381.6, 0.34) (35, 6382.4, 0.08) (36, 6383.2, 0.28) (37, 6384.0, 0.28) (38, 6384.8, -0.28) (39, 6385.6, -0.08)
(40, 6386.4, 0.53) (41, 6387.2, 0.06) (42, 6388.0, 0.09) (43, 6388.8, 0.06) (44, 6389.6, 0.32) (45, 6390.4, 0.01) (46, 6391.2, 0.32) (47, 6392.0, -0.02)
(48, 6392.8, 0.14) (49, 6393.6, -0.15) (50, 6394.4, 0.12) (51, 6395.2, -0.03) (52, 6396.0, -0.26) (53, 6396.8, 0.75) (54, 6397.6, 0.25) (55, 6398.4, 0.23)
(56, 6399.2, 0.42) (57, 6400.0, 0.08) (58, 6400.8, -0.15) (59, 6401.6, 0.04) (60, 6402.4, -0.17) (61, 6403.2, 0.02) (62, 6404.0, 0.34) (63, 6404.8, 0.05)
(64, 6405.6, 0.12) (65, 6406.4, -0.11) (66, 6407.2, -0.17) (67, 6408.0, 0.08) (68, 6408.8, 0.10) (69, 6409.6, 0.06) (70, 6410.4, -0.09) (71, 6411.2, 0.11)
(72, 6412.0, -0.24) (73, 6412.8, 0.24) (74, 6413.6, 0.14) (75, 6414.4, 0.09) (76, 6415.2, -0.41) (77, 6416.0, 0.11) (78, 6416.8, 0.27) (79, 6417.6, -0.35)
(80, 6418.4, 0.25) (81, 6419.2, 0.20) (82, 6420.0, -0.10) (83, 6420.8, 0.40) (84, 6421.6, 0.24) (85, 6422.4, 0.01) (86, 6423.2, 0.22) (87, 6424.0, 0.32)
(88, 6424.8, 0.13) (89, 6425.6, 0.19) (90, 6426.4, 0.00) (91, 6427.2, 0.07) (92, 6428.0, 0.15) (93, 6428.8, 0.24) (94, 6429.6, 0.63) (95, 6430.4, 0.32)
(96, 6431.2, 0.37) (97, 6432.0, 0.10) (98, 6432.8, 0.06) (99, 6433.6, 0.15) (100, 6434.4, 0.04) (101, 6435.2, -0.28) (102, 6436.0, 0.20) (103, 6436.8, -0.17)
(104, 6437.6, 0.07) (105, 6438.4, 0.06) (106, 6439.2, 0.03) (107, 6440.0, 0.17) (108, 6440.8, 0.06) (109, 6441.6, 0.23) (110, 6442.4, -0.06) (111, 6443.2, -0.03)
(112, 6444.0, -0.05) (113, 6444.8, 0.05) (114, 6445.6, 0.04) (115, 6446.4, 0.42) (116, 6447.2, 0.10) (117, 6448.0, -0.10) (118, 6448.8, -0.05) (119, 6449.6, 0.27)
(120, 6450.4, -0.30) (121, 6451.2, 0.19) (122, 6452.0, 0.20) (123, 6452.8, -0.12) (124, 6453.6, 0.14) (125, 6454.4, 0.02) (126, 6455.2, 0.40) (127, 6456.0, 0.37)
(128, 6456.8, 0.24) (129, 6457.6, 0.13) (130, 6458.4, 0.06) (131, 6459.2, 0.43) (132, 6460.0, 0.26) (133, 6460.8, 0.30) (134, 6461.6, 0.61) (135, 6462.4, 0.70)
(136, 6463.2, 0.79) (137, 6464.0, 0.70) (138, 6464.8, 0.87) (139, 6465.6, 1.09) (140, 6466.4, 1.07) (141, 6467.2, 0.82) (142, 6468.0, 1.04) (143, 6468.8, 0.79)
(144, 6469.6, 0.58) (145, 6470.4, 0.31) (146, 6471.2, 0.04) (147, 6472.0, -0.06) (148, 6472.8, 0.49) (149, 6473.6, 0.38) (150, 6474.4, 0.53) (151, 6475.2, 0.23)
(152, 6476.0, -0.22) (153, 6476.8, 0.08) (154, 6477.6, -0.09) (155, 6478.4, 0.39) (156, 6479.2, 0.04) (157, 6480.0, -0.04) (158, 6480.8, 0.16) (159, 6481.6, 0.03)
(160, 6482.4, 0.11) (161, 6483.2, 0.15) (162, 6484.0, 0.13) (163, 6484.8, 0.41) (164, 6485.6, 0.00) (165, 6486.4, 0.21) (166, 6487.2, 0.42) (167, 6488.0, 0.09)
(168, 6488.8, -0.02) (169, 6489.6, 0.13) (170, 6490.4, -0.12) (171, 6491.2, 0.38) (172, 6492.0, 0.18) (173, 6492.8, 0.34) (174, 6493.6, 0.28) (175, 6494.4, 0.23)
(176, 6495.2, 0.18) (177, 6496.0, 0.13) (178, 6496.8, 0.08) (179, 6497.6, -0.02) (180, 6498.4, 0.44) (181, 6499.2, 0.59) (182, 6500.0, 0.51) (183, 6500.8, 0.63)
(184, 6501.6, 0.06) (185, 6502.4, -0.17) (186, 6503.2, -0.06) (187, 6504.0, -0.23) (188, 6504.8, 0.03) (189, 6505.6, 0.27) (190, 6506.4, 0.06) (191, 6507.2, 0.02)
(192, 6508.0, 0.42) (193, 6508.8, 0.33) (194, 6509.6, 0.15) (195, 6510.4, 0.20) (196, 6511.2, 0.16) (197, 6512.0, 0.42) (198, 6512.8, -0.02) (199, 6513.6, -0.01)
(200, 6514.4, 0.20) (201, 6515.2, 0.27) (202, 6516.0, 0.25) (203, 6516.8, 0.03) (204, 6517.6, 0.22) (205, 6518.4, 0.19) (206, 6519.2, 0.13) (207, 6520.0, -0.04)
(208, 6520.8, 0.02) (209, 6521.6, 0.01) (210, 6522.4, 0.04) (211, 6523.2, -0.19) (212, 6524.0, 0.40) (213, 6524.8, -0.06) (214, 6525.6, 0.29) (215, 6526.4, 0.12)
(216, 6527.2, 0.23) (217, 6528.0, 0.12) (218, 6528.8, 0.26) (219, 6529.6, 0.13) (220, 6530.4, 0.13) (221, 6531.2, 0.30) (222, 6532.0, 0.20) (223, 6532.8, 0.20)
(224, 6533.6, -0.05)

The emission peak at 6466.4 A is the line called [O II]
